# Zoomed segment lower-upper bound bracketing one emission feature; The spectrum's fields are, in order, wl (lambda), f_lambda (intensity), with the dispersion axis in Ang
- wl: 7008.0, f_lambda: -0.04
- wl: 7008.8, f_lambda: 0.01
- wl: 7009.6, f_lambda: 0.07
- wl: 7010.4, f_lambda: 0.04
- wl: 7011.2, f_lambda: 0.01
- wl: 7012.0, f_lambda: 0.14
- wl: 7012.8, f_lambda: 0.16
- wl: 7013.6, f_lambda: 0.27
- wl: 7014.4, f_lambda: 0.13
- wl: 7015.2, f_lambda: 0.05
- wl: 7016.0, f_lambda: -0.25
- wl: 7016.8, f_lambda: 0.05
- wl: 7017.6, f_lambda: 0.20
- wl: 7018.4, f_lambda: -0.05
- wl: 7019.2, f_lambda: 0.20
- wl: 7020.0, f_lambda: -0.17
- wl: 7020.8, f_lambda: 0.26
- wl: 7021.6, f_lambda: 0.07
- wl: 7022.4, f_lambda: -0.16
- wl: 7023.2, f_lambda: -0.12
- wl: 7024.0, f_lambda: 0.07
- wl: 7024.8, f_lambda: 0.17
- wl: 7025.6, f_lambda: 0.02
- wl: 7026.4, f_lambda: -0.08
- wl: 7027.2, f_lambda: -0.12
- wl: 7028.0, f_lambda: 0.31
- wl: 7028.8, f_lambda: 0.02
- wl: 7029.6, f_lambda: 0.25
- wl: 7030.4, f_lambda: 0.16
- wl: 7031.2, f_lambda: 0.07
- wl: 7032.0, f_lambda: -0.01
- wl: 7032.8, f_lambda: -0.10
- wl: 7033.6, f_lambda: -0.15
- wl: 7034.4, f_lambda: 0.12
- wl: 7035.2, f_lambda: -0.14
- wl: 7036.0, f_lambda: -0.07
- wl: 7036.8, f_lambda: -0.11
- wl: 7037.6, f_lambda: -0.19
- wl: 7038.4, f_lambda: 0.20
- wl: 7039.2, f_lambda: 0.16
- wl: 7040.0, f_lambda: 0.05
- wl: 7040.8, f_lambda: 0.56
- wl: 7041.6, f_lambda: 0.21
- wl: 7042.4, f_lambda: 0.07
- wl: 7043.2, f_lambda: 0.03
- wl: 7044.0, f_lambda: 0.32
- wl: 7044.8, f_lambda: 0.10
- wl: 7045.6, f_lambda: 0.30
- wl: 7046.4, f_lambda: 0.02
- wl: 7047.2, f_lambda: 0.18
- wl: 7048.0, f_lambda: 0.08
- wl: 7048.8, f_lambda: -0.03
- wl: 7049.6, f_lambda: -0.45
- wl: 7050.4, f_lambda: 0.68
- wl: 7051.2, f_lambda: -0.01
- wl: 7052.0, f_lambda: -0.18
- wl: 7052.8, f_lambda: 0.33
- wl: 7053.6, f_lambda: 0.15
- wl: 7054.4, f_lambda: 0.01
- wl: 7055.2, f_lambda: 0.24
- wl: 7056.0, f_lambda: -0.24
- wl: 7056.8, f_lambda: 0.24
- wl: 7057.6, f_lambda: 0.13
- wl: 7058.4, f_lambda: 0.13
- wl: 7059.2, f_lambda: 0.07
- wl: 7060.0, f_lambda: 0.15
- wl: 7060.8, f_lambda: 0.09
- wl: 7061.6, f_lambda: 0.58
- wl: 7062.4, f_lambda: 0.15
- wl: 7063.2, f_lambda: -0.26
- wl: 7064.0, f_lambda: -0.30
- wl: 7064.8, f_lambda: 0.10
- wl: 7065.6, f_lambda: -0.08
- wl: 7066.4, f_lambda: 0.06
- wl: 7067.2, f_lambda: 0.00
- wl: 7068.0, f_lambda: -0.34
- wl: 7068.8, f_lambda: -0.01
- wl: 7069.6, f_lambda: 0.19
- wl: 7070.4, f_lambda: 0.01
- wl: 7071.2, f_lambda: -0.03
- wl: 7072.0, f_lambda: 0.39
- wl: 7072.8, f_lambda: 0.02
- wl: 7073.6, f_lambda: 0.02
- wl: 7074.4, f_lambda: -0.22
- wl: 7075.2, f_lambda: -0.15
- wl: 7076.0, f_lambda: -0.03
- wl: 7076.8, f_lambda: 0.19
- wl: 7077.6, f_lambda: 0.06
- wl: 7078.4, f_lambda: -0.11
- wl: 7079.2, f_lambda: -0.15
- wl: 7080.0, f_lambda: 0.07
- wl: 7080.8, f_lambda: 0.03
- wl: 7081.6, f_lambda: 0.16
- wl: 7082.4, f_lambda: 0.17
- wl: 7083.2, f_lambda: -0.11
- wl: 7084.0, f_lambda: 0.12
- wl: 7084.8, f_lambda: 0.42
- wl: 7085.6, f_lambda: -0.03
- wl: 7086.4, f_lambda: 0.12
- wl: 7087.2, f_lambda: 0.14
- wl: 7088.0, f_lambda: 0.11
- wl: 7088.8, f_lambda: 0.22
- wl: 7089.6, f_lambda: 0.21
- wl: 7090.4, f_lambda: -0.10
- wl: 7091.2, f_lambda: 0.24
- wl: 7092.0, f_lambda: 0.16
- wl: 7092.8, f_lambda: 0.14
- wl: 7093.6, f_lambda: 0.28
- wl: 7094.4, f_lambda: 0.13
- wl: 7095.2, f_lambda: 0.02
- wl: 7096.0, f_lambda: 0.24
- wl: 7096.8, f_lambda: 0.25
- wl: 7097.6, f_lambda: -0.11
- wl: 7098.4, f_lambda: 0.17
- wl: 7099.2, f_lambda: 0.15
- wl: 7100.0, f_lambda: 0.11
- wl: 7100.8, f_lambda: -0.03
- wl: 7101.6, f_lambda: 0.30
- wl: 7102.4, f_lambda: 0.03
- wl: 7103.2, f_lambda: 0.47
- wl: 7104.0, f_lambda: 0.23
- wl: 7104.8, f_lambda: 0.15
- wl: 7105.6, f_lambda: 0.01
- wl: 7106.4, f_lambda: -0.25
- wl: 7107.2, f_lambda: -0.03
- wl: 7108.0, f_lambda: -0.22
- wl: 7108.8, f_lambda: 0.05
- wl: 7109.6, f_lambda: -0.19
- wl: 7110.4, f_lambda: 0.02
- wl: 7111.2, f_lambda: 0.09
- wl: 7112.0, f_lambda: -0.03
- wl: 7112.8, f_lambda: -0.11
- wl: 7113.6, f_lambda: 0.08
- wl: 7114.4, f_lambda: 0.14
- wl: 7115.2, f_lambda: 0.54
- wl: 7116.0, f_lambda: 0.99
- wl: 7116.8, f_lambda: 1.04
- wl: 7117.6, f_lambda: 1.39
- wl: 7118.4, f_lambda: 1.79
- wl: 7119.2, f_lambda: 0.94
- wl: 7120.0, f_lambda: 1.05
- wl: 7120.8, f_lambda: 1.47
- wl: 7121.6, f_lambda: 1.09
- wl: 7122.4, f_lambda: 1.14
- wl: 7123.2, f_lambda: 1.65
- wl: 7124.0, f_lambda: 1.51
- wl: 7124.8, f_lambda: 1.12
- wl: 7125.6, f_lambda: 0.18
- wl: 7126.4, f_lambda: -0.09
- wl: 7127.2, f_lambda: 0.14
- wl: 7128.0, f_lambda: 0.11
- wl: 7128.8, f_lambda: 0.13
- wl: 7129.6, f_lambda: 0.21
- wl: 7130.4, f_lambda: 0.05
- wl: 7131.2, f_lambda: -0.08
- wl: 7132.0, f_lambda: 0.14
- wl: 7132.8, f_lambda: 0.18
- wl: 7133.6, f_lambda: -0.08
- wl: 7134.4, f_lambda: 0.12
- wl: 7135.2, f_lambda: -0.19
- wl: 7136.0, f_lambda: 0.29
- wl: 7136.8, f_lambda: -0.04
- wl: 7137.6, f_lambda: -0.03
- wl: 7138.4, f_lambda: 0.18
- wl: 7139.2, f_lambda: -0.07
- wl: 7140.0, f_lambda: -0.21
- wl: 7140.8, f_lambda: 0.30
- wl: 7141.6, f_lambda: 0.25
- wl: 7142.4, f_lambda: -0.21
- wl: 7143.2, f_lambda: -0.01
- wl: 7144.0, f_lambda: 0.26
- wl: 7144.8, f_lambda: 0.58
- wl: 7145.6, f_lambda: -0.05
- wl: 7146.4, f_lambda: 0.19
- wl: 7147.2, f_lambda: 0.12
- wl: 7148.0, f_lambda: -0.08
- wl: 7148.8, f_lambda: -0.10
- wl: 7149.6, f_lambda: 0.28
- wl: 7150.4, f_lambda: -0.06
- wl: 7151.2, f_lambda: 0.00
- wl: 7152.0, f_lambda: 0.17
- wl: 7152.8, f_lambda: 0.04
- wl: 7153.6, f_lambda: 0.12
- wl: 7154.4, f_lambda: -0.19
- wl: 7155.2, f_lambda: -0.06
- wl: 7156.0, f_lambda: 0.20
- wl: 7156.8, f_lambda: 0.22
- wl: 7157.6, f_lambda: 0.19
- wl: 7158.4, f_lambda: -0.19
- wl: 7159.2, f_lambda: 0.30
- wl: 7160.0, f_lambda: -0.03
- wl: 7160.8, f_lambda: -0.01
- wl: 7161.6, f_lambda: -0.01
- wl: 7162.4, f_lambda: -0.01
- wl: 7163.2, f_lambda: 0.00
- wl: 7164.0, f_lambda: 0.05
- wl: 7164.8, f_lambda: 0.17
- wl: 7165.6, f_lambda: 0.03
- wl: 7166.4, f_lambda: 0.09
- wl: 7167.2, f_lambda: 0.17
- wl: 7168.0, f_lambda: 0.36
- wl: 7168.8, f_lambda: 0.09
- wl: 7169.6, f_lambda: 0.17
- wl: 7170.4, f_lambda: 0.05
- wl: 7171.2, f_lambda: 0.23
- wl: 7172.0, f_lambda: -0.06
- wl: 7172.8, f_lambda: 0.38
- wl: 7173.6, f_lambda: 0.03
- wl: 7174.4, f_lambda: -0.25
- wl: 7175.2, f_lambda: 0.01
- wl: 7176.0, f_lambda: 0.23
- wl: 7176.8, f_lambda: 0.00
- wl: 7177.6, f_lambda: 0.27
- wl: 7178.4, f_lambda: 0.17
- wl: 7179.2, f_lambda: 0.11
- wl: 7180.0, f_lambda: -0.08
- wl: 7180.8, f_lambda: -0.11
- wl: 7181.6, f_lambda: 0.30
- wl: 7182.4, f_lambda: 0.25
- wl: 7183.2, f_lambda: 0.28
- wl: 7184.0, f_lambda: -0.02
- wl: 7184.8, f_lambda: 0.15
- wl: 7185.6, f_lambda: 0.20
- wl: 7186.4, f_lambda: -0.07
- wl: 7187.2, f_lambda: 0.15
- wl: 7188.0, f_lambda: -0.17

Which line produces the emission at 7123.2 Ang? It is [O II] 3727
